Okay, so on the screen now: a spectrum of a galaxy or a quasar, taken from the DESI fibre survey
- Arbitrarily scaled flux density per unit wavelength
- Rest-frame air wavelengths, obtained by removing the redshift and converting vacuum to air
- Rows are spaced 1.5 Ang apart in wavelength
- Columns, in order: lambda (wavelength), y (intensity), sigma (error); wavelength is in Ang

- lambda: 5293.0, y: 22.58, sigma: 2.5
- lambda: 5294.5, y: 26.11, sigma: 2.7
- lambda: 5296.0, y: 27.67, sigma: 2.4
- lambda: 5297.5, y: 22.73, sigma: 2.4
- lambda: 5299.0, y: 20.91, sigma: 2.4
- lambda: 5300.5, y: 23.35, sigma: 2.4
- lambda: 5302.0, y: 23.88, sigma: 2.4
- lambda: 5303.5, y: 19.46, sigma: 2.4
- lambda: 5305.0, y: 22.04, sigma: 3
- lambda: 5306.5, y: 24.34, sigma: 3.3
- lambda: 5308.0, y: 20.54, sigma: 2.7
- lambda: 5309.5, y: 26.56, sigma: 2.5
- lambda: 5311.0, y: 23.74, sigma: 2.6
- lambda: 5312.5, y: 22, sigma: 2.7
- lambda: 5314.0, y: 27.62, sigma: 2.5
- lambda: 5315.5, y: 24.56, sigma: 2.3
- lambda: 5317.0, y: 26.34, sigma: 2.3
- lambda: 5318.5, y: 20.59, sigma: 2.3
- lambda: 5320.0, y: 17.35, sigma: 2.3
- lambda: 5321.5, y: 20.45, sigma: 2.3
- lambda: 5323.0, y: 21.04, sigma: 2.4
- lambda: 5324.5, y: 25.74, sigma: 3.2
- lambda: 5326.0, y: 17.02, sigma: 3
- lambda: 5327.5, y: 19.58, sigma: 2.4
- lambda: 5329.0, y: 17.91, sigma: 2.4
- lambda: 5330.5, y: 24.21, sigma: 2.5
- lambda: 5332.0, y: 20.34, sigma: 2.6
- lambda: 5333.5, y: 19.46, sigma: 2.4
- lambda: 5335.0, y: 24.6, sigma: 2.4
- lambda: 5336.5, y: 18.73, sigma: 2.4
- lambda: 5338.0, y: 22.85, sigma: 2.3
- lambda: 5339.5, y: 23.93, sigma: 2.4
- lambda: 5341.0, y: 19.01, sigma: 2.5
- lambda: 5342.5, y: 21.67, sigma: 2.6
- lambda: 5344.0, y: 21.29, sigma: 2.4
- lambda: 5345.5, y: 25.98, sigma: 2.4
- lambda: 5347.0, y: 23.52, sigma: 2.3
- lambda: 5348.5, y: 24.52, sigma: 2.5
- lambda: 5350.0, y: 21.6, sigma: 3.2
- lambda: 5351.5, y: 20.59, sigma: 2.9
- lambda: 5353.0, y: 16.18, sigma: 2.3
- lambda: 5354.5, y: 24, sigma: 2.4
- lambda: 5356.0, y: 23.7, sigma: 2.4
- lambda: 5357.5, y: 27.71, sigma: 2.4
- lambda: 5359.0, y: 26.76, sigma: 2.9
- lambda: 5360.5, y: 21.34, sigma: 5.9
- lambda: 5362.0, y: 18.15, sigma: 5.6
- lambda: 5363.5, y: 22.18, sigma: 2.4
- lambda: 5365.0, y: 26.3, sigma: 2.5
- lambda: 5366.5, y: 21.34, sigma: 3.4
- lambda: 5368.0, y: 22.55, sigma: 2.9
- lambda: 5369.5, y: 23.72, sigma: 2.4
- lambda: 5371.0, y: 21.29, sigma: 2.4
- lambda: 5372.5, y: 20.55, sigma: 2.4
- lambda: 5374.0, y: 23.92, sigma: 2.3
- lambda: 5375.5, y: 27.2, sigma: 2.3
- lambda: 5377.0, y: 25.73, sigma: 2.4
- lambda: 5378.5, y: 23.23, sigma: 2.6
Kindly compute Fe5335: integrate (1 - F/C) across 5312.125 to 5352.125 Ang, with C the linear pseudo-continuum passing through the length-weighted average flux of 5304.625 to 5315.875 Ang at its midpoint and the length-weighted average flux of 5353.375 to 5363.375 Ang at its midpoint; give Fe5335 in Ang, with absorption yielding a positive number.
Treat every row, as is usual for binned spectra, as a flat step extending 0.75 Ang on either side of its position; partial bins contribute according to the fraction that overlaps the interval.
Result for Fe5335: 2.9 Ang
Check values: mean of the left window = 24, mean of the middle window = 21.9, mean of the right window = 23.2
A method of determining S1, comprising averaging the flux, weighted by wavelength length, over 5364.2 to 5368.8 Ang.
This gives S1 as 23.4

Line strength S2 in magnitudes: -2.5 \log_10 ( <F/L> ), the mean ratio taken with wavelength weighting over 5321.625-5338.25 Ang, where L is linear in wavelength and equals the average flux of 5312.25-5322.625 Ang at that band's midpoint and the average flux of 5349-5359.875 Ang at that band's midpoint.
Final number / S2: 0.090 mag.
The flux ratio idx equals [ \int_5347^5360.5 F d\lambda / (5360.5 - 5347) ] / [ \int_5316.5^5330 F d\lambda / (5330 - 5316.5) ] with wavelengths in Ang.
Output 1.1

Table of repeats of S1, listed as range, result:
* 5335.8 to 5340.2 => 21.8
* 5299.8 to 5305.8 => 22.2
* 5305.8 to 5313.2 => 23.4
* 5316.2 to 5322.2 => 21.2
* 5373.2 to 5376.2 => 25.4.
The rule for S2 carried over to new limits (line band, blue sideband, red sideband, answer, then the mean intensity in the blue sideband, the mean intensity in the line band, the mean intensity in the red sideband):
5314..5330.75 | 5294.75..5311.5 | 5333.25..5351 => 0.062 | 23.3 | 21.5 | 22.3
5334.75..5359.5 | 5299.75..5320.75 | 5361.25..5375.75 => 0.003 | 23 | 22.7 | 22.6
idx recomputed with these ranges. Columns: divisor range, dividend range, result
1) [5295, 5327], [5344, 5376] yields 1.01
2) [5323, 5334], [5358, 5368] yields 1.10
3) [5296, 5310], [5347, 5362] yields 0.99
